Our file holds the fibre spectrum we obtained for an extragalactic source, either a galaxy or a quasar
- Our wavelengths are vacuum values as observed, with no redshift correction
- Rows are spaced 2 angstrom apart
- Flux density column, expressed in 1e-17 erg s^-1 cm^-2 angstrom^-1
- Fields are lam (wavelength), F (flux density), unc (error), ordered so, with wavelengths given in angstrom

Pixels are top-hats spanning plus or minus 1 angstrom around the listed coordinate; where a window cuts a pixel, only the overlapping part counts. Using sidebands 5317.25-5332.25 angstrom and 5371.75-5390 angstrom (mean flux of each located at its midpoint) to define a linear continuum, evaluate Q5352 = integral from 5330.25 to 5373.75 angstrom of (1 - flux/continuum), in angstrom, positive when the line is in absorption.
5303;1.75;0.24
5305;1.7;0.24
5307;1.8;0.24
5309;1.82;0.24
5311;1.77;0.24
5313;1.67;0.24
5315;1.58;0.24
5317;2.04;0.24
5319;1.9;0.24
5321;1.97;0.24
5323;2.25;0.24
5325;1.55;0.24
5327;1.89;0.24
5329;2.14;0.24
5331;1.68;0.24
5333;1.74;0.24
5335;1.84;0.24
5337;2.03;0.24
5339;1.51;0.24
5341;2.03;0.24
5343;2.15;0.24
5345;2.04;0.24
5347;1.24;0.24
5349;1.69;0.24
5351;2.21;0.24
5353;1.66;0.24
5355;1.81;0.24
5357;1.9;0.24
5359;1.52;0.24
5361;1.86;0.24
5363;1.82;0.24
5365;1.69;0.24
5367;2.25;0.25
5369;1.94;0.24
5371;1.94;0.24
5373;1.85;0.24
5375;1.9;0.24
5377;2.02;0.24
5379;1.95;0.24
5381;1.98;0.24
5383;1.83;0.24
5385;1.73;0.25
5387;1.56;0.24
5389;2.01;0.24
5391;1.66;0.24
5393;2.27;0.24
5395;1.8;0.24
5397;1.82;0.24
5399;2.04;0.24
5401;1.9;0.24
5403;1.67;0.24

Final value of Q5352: 1.3 angstrom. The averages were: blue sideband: 1.92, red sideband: 1.87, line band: 1.84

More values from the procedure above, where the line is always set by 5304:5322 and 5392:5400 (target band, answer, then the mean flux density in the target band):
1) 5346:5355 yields 0.8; 1.71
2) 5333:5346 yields -0.4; 1.92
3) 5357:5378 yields 0.5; 1.88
